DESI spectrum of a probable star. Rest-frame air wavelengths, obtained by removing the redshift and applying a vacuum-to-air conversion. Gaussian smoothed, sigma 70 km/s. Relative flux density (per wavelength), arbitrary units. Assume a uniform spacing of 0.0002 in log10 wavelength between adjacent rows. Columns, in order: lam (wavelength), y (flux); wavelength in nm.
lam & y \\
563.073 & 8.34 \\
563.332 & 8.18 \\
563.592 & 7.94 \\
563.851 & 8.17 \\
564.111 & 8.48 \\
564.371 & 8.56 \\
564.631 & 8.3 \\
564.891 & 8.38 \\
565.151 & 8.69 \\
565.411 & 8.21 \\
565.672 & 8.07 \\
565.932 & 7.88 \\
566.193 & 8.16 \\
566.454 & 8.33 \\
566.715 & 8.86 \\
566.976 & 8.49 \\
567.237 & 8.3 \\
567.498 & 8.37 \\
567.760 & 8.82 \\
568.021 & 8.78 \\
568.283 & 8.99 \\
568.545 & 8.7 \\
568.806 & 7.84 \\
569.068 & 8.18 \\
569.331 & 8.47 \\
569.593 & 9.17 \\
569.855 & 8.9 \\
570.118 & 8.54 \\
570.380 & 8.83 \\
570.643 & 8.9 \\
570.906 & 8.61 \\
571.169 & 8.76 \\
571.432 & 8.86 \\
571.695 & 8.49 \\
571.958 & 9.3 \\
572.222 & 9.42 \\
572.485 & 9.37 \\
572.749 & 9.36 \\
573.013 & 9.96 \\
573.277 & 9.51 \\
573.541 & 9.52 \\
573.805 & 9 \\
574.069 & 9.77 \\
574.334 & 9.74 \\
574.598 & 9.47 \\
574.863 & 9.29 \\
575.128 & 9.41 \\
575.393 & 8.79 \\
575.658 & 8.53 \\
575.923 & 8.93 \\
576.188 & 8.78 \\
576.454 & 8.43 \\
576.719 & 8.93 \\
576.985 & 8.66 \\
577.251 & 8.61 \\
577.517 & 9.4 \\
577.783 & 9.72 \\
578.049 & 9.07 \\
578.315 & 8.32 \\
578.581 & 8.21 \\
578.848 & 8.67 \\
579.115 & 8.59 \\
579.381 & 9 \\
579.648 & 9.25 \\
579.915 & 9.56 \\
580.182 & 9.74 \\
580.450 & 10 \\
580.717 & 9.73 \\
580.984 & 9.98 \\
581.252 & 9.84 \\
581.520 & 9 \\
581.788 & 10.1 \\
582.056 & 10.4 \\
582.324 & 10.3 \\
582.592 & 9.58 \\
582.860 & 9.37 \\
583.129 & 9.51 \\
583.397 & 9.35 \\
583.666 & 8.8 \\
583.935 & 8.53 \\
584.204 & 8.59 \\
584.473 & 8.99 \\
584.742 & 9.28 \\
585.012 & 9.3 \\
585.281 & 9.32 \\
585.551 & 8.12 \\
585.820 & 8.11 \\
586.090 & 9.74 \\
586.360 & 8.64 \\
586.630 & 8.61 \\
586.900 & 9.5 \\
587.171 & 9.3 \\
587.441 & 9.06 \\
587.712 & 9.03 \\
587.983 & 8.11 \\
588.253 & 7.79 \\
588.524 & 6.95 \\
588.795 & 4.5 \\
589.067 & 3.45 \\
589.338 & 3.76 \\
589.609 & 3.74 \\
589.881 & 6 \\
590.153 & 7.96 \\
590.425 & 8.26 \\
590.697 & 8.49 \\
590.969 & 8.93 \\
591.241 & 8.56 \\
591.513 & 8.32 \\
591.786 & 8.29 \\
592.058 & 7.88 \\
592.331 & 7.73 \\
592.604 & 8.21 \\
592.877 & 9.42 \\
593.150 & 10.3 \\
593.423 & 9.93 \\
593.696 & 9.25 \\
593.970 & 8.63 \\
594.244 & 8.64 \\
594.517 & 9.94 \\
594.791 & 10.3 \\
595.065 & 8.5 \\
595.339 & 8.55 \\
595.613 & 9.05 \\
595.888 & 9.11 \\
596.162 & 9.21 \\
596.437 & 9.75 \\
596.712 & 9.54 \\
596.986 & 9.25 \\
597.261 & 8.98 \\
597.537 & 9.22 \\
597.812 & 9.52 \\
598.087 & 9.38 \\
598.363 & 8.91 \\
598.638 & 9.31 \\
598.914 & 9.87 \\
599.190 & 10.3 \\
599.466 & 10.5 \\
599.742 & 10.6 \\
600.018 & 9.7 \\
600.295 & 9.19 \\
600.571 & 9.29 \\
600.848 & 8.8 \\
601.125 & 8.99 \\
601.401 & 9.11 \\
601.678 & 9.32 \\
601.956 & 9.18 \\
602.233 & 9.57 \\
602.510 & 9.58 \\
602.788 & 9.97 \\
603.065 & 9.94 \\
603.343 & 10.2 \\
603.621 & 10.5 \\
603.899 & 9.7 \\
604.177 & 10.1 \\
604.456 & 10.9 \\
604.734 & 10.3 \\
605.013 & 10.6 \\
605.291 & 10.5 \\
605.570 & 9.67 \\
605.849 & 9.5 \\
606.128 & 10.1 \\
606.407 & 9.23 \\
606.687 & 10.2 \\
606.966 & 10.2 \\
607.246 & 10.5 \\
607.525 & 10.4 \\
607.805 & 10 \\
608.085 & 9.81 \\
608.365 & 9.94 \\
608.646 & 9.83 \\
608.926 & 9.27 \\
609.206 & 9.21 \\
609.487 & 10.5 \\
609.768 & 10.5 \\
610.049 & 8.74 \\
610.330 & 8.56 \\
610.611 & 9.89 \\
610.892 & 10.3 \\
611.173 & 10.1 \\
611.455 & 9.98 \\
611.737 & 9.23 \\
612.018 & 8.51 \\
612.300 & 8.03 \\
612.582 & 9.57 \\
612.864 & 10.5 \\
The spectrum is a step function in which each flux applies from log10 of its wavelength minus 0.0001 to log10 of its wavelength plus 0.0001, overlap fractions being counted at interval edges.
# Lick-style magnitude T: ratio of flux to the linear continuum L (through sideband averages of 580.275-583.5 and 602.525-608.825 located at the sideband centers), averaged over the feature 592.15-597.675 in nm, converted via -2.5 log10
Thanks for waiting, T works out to 0.09 mag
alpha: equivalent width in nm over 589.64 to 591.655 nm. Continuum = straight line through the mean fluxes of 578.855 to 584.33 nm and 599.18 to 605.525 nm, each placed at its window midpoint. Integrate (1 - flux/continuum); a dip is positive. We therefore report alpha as 0.37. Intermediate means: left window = 9.44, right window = 9.85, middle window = 7.85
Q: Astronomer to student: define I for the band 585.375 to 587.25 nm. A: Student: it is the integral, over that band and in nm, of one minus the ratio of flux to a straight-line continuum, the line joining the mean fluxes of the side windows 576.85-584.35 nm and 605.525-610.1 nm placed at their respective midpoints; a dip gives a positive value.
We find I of 0.11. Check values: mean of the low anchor 9.28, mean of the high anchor 9.88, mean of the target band 8.86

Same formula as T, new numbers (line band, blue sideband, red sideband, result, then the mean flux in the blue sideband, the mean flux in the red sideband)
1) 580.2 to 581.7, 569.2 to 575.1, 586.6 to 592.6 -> -0.171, 9.15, 7.46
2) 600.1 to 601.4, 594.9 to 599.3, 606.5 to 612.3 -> 0.037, 9.28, 9.74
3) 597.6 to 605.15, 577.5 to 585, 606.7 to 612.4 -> -0.018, 9.32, 9.7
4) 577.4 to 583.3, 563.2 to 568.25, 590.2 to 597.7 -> -0.089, 8.38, 8.96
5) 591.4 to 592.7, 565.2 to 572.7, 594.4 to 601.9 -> 0.147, 8.64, 9.41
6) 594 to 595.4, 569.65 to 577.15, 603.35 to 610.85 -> 0.052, 9.07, 9.96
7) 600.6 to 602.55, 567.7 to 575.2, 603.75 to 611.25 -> 0.067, 9.03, 9.95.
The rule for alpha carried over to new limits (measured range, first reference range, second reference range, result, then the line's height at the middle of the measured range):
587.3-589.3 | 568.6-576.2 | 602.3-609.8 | 0.56 nm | 9.5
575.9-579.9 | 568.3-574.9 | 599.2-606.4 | 0.15 nm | 9.2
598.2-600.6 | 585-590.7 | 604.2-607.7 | -0.14 nm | 9.23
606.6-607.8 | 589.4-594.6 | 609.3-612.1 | -0.12 nm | 9.39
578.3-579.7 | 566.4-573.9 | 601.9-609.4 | 0.07 nm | 9.13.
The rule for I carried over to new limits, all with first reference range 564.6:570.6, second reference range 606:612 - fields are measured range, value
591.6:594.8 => 0.11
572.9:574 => -0.10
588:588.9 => 0.24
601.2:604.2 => -0.03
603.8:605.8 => -0.12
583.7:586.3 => 0.05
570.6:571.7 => -0.02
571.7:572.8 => -0.08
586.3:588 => 0.03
